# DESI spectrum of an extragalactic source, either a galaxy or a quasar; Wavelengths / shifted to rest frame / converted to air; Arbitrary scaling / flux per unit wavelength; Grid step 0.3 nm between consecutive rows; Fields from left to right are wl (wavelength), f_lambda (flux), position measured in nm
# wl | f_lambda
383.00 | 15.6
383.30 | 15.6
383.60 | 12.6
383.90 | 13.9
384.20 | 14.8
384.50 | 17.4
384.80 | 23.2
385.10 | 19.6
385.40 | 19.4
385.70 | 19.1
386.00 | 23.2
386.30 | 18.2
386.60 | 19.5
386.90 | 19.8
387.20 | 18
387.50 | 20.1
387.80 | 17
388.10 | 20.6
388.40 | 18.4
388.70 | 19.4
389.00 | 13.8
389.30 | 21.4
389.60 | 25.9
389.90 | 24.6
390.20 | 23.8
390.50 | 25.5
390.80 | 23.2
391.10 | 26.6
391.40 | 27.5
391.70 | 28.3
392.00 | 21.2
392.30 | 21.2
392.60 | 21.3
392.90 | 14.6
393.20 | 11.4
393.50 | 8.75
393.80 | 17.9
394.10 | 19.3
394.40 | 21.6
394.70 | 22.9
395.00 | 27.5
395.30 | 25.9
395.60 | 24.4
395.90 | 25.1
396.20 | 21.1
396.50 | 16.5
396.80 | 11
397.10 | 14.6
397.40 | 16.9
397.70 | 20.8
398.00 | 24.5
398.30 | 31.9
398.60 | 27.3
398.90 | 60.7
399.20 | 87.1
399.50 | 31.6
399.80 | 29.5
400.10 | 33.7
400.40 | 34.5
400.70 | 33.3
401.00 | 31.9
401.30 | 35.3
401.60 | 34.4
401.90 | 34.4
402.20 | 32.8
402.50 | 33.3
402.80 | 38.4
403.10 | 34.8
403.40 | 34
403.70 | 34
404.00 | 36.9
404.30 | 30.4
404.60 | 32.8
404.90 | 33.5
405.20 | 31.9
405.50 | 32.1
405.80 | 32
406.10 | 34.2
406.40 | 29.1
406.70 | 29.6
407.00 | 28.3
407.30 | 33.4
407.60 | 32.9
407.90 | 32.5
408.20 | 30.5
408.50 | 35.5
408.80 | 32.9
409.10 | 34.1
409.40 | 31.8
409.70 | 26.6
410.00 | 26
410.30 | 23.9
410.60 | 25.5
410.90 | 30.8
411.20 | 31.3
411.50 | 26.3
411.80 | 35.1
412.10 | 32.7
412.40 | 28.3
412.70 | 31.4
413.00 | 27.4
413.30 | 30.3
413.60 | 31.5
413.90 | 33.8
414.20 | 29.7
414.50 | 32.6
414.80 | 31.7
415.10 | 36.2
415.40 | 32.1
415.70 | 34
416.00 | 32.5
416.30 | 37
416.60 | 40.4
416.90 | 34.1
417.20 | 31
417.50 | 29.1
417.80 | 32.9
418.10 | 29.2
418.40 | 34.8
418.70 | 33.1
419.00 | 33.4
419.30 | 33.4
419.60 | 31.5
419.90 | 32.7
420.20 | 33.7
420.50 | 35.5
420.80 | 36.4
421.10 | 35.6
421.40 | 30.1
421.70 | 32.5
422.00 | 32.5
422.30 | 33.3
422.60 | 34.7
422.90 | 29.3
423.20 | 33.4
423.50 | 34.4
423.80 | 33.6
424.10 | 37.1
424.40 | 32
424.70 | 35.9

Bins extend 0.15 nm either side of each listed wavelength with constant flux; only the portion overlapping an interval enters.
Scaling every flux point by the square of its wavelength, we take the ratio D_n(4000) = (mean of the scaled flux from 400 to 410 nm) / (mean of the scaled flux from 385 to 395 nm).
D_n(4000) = 1.72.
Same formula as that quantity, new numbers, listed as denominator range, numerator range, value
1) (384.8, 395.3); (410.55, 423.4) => 1.79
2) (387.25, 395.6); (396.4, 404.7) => 1.63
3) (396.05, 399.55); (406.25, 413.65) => 1.06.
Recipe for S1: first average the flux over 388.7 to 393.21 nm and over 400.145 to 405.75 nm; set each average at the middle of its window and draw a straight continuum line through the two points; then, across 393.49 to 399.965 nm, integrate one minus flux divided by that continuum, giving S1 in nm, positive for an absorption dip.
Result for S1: 0.27 nm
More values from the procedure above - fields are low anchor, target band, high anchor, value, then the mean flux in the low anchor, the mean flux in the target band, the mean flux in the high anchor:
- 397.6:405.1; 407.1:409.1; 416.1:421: 0.11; 35.7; 32.9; 33.6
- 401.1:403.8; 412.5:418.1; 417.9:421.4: 0.20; 34.6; 32.5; 33.4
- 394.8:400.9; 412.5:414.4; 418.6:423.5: 0.09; 29.9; 30.7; 33.2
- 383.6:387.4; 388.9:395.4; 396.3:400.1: 0.87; 18.6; 21.6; 31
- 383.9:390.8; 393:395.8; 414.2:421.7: 0.39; 20.1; 20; 33.4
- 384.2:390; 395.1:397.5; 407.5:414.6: 0.42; 19.8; 19.7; 30.5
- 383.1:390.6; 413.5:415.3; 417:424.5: -0.13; 19.3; 32.6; 33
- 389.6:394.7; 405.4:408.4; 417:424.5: -0.46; 21.2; 31.5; 33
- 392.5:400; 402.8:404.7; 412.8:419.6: -0.41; 25.4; 34.2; 32.7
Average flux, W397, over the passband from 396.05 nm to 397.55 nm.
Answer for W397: 16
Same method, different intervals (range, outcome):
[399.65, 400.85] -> 32.8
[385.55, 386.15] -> 21.1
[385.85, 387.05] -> 20.2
